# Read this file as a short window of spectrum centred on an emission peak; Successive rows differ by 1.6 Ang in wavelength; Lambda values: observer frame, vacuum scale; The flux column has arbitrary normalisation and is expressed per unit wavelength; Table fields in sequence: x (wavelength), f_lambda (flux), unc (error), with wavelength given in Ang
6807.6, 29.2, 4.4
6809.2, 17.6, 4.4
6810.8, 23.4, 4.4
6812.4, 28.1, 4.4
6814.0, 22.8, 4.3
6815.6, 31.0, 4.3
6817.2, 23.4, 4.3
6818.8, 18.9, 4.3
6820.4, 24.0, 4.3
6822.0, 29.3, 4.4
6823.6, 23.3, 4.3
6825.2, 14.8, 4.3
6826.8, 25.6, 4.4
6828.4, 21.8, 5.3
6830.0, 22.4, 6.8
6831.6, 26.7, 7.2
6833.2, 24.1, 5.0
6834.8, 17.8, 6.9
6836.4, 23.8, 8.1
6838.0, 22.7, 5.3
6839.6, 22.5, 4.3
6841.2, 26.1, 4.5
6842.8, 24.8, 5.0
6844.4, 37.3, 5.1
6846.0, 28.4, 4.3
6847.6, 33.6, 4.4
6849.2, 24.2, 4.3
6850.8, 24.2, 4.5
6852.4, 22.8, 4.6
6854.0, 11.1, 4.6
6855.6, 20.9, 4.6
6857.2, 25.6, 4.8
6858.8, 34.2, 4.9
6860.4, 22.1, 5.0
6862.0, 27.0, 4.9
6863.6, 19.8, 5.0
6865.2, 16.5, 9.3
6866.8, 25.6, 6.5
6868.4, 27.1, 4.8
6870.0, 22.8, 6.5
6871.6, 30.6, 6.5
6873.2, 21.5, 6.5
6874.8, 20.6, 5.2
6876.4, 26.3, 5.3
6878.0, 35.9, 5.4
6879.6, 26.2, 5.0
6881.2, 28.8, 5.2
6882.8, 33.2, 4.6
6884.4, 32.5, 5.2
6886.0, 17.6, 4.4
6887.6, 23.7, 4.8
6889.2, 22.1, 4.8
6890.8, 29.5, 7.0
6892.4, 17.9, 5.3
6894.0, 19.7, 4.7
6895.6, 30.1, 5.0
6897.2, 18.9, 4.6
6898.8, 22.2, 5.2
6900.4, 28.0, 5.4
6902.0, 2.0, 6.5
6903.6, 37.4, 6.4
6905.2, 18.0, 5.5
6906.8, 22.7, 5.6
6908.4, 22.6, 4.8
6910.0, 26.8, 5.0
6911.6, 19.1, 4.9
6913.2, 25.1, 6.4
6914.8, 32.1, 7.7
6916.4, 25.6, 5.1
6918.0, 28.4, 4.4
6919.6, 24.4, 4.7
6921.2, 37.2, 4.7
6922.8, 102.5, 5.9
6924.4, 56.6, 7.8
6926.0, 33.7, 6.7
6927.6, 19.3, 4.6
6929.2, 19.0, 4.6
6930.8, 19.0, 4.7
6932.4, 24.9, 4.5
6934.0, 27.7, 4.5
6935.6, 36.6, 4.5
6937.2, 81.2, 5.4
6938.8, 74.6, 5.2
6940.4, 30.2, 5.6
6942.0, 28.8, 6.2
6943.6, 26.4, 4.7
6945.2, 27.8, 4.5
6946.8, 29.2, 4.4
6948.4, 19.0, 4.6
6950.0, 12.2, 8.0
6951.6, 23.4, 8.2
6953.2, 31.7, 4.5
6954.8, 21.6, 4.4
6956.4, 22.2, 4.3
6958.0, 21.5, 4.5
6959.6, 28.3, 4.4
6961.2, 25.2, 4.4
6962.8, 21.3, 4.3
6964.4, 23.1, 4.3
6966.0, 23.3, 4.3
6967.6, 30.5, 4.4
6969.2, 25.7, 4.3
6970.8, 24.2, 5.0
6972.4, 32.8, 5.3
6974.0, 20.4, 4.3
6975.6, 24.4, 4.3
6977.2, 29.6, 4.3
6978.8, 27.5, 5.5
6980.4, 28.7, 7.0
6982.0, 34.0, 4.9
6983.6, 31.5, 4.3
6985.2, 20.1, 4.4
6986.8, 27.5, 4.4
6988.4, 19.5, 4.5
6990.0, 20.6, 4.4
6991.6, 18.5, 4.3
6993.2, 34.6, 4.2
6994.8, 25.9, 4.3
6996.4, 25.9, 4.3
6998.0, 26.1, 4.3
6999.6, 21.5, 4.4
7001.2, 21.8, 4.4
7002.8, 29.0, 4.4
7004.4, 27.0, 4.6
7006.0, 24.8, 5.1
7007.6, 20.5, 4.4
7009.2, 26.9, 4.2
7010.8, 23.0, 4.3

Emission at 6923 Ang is [S II]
